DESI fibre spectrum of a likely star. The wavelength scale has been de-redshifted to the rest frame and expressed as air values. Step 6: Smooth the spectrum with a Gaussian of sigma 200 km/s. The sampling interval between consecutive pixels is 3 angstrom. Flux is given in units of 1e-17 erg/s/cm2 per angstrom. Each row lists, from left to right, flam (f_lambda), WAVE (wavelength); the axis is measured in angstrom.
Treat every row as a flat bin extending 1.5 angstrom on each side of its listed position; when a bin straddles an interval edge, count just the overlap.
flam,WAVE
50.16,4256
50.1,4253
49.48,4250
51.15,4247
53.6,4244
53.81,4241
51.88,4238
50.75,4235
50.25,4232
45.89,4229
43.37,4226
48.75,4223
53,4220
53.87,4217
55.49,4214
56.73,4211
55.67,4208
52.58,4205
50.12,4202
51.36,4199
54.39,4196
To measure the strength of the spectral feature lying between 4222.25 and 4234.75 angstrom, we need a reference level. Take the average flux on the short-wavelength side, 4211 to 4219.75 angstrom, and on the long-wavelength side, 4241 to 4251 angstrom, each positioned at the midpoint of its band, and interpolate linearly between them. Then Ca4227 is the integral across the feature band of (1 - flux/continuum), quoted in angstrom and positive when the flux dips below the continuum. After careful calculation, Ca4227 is 1.4 angstrom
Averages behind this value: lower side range 54.8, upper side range 51.9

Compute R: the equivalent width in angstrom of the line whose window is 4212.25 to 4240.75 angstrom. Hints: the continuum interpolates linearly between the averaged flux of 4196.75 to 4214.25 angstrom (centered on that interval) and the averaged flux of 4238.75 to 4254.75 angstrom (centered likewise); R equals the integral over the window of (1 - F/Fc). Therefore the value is 1.1 angstrom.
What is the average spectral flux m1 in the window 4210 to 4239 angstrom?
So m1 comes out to 50.9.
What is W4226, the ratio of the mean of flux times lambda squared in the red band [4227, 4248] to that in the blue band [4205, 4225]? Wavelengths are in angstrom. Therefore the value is 0.96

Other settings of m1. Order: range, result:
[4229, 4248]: 51.5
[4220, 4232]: 47.4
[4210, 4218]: 55.4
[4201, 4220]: 54.1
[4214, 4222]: 53.5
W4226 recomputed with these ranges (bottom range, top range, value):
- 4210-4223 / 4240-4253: 0.97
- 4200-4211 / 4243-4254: 0.98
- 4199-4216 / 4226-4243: 0.94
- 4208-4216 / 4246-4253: 0.91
